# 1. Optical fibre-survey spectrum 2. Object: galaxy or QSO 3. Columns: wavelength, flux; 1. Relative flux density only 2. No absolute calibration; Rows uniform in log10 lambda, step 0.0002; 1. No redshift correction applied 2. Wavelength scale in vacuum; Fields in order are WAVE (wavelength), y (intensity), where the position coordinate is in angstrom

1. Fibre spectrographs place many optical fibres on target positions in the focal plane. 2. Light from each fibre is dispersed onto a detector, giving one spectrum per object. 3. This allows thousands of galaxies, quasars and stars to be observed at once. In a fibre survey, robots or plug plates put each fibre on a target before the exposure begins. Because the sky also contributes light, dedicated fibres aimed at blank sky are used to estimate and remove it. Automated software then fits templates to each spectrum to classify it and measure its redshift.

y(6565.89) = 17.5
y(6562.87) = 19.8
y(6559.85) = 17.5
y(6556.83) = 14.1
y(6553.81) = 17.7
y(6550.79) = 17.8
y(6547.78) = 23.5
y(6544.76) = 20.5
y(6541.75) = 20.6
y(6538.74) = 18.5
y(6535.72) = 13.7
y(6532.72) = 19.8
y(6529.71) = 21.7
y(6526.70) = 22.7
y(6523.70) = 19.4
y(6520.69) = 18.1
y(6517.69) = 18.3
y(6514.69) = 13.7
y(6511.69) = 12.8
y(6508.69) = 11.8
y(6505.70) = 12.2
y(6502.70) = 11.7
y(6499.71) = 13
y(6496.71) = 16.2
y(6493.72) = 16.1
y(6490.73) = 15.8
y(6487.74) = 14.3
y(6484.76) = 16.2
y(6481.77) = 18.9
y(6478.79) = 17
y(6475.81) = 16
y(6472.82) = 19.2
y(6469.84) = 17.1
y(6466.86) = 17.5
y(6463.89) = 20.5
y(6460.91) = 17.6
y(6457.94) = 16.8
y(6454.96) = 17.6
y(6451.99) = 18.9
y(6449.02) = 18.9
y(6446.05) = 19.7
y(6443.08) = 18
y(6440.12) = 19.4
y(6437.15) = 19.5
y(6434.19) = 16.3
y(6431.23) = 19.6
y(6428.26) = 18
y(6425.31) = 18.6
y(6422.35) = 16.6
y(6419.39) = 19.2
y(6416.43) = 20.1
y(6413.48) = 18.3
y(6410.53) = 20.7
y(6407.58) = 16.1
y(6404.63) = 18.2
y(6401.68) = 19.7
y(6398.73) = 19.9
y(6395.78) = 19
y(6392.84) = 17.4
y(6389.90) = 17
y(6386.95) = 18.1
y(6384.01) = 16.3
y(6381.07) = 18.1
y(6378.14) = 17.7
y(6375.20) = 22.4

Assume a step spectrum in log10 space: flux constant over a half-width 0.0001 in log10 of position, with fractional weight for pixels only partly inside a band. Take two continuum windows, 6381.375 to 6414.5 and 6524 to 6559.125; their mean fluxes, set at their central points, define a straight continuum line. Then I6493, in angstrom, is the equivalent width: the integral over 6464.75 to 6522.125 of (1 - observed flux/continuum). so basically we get 9.74 angstrom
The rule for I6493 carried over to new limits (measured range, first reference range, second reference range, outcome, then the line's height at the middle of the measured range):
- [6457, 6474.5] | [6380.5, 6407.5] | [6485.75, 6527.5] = -1.9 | 16.3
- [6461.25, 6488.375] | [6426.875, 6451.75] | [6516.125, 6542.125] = 1.9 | 18.9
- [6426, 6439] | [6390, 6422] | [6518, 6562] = 0.2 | 18.8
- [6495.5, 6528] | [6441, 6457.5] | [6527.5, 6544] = 6.1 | 18.9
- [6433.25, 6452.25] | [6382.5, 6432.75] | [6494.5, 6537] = -1.2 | 17.6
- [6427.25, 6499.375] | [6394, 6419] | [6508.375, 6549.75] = 4.2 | 18.7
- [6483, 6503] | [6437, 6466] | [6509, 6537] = 3.4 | 18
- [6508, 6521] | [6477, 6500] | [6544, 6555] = 2.1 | 17.7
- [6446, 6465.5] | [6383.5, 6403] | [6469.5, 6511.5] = -2.6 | 16.3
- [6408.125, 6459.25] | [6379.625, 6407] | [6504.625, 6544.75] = -1.9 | 17.9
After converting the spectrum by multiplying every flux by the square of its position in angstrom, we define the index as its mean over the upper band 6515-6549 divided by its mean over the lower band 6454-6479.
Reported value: 1.1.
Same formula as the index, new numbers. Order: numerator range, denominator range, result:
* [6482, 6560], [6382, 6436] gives 0.96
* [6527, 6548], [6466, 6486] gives 1.15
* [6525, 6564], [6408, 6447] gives 1.06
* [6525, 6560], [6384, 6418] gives 1.08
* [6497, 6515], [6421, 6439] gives 0.72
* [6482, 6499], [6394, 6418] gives 0.86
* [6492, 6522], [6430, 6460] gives 0.79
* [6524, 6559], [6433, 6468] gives 1.07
